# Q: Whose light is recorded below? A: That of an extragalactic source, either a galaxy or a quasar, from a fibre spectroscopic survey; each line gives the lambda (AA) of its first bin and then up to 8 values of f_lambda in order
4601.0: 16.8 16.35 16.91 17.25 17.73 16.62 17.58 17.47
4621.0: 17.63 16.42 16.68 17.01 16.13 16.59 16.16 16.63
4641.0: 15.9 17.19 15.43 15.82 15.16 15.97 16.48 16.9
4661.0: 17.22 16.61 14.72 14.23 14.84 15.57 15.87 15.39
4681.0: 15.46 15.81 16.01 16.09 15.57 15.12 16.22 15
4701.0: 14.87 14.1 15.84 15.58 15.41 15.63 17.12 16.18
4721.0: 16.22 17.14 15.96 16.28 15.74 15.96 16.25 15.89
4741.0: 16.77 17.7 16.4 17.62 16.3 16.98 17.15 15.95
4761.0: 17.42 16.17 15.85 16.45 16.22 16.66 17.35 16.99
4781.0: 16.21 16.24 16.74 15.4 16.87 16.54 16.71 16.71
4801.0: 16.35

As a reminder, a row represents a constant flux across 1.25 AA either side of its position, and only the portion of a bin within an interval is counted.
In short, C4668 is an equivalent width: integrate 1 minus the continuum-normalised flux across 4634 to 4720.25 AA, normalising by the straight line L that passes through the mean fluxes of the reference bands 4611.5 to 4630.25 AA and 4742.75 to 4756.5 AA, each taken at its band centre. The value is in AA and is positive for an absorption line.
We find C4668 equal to 6.35 AA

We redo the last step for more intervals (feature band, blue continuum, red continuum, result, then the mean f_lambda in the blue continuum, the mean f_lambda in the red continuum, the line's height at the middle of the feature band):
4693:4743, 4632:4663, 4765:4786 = 1.6 AA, 16.3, 16.5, 16.4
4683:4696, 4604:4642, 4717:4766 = 0.7 AA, 16.8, 16.5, 16.7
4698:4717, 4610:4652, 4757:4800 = 1.3 AA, 16.6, 16.5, 16.5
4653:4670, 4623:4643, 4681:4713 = 0.0 AA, 16.5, 15.5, 16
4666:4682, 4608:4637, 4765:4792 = 1.5 AA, 16.9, 16.5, 16.8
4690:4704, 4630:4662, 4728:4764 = 1.1 AA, 16.3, 16.6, 16.4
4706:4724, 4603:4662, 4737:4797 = 0.5 AA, 16.6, 16.6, 16.6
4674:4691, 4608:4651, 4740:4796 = 0.9 AA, 16.7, 16.6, 16.7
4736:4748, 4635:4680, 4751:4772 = -0.2 AA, 15.9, 16.5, 16.4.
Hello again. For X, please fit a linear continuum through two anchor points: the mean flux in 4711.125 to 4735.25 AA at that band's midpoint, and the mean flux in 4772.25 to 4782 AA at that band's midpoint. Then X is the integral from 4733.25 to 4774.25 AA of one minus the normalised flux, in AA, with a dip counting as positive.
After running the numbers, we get -0.09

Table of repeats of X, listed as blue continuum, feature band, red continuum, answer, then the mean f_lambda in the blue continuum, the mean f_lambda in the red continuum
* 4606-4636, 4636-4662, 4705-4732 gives 0.7 AA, 17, 16.1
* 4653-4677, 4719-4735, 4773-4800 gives 0.0 AA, 15.8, 16.6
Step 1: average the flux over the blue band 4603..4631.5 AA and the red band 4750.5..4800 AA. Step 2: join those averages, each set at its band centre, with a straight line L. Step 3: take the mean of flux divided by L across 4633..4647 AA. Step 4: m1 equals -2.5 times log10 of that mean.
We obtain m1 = 0.04 mag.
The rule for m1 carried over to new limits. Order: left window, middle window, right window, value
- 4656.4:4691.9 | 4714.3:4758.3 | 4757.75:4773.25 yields -0.024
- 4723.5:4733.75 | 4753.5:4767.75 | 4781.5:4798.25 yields -0.018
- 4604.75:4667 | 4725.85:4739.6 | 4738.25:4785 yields 0.042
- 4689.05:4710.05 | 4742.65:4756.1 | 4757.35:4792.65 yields -0.060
